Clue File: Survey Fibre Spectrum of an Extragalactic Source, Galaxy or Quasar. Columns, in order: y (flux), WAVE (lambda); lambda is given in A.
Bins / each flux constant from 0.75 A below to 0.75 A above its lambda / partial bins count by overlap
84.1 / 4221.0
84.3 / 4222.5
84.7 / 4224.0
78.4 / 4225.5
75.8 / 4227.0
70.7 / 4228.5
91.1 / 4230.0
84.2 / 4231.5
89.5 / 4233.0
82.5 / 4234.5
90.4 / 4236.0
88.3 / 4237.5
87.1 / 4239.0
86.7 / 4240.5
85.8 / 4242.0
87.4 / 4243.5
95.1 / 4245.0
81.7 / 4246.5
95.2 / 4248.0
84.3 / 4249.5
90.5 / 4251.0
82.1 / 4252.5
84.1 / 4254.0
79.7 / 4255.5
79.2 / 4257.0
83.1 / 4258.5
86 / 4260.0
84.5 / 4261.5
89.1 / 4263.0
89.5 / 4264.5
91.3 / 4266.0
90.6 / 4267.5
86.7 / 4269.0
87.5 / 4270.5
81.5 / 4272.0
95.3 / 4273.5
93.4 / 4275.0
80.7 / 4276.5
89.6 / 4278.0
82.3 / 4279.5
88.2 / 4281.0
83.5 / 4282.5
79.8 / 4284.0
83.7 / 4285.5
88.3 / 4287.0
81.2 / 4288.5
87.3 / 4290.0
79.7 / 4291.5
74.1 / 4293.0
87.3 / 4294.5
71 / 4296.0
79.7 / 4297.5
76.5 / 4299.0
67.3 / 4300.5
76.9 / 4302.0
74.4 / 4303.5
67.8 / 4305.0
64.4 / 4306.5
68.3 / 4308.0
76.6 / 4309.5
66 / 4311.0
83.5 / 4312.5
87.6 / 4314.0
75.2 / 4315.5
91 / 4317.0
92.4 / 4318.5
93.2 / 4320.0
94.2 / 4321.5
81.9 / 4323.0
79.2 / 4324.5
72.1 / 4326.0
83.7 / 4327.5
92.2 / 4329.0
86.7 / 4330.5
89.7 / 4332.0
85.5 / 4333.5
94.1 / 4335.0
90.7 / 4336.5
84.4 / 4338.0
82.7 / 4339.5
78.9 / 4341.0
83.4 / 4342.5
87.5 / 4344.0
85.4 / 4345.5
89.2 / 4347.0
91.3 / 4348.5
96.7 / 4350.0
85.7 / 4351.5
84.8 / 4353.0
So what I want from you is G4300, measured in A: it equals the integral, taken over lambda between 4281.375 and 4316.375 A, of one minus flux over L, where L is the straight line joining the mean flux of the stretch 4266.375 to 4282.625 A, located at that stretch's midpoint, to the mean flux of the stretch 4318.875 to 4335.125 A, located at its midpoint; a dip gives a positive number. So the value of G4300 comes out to 3.8 A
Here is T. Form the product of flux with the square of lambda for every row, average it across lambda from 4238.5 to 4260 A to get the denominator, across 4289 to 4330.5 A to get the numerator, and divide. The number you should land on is 0.95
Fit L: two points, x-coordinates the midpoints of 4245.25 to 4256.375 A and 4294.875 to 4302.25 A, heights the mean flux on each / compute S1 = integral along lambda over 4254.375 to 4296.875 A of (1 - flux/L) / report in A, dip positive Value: -2.54 A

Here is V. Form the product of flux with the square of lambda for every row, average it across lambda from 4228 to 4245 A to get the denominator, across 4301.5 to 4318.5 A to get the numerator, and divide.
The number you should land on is 0.91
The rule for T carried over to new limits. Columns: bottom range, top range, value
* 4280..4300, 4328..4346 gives 1.09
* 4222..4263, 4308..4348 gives 1.04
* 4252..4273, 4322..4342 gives 1.02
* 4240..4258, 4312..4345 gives 1.04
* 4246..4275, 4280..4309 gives 0.91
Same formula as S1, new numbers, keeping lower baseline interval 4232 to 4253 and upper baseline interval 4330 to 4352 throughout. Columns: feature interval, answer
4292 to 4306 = 2.0 A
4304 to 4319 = 1.8 A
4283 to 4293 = 0.6 A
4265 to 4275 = -0.2 A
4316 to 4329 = 0.2 A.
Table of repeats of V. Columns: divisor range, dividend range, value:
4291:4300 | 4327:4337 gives 1.17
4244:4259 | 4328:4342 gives 1.06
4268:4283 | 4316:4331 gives 1.02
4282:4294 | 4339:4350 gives 1.08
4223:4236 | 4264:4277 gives 1.09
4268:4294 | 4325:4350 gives 1.04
